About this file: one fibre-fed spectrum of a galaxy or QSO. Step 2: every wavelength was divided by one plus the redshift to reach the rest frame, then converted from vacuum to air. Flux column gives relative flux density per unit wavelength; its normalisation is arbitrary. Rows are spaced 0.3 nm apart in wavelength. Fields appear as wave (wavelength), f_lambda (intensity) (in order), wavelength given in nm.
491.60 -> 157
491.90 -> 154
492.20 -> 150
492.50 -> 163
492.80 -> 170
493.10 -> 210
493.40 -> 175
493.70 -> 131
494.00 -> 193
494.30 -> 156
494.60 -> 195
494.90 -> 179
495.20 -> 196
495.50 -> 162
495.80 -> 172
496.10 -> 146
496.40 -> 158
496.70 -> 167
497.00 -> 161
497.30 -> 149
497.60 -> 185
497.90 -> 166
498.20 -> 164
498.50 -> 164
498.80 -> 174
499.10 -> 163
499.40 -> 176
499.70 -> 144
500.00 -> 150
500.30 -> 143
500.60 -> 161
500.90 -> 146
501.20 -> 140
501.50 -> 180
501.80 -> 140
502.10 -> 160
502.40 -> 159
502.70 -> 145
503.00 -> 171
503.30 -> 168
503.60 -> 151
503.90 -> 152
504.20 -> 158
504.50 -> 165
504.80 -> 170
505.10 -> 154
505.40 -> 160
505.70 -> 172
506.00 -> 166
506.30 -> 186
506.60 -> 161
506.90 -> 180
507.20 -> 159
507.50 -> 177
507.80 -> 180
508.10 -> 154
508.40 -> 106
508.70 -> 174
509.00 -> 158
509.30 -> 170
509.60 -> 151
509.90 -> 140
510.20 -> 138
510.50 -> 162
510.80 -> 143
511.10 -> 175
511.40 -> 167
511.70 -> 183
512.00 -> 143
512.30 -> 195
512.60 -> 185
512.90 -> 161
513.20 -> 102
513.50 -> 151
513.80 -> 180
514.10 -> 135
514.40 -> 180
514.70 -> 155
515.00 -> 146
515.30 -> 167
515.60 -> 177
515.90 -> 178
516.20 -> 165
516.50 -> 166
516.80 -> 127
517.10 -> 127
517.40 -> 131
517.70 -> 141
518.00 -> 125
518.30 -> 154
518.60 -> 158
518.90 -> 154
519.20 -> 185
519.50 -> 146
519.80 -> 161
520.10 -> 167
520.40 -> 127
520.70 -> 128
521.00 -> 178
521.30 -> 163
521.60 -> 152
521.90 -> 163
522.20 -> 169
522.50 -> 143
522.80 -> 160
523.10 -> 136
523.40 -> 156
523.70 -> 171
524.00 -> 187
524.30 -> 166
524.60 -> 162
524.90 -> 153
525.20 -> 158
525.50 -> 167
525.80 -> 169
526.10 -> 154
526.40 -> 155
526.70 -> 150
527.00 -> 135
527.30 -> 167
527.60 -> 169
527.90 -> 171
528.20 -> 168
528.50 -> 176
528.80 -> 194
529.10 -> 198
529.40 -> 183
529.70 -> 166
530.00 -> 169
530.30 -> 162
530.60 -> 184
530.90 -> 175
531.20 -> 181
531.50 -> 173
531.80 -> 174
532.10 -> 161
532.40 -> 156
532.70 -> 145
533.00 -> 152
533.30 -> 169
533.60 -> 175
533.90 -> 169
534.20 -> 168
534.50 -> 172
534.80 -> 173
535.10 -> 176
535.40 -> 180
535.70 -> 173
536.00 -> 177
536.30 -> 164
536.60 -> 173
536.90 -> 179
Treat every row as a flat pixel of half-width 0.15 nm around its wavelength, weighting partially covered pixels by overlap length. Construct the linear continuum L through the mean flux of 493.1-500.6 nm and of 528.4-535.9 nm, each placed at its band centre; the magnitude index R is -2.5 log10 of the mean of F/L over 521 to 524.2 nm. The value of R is 0.06 mag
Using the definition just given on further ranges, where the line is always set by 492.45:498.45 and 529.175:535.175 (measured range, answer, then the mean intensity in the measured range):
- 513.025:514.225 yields 0.19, 143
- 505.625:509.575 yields 0.04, 164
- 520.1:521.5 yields 0.13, 151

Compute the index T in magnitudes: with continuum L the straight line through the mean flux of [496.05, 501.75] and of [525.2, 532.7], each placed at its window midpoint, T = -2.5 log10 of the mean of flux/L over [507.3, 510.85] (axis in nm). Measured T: 0.05 mag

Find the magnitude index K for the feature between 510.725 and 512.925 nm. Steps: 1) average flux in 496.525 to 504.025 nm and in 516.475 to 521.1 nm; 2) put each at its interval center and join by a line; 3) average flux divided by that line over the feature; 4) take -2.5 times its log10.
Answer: -0.12 mag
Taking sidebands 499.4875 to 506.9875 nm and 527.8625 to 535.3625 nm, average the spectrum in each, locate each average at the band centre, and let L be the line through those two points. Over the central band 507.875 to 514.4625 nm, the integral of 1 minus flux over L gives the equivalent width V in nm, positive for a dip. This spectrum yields 0.236 nm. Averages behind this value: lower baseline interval 159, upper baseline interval 172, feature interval 157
